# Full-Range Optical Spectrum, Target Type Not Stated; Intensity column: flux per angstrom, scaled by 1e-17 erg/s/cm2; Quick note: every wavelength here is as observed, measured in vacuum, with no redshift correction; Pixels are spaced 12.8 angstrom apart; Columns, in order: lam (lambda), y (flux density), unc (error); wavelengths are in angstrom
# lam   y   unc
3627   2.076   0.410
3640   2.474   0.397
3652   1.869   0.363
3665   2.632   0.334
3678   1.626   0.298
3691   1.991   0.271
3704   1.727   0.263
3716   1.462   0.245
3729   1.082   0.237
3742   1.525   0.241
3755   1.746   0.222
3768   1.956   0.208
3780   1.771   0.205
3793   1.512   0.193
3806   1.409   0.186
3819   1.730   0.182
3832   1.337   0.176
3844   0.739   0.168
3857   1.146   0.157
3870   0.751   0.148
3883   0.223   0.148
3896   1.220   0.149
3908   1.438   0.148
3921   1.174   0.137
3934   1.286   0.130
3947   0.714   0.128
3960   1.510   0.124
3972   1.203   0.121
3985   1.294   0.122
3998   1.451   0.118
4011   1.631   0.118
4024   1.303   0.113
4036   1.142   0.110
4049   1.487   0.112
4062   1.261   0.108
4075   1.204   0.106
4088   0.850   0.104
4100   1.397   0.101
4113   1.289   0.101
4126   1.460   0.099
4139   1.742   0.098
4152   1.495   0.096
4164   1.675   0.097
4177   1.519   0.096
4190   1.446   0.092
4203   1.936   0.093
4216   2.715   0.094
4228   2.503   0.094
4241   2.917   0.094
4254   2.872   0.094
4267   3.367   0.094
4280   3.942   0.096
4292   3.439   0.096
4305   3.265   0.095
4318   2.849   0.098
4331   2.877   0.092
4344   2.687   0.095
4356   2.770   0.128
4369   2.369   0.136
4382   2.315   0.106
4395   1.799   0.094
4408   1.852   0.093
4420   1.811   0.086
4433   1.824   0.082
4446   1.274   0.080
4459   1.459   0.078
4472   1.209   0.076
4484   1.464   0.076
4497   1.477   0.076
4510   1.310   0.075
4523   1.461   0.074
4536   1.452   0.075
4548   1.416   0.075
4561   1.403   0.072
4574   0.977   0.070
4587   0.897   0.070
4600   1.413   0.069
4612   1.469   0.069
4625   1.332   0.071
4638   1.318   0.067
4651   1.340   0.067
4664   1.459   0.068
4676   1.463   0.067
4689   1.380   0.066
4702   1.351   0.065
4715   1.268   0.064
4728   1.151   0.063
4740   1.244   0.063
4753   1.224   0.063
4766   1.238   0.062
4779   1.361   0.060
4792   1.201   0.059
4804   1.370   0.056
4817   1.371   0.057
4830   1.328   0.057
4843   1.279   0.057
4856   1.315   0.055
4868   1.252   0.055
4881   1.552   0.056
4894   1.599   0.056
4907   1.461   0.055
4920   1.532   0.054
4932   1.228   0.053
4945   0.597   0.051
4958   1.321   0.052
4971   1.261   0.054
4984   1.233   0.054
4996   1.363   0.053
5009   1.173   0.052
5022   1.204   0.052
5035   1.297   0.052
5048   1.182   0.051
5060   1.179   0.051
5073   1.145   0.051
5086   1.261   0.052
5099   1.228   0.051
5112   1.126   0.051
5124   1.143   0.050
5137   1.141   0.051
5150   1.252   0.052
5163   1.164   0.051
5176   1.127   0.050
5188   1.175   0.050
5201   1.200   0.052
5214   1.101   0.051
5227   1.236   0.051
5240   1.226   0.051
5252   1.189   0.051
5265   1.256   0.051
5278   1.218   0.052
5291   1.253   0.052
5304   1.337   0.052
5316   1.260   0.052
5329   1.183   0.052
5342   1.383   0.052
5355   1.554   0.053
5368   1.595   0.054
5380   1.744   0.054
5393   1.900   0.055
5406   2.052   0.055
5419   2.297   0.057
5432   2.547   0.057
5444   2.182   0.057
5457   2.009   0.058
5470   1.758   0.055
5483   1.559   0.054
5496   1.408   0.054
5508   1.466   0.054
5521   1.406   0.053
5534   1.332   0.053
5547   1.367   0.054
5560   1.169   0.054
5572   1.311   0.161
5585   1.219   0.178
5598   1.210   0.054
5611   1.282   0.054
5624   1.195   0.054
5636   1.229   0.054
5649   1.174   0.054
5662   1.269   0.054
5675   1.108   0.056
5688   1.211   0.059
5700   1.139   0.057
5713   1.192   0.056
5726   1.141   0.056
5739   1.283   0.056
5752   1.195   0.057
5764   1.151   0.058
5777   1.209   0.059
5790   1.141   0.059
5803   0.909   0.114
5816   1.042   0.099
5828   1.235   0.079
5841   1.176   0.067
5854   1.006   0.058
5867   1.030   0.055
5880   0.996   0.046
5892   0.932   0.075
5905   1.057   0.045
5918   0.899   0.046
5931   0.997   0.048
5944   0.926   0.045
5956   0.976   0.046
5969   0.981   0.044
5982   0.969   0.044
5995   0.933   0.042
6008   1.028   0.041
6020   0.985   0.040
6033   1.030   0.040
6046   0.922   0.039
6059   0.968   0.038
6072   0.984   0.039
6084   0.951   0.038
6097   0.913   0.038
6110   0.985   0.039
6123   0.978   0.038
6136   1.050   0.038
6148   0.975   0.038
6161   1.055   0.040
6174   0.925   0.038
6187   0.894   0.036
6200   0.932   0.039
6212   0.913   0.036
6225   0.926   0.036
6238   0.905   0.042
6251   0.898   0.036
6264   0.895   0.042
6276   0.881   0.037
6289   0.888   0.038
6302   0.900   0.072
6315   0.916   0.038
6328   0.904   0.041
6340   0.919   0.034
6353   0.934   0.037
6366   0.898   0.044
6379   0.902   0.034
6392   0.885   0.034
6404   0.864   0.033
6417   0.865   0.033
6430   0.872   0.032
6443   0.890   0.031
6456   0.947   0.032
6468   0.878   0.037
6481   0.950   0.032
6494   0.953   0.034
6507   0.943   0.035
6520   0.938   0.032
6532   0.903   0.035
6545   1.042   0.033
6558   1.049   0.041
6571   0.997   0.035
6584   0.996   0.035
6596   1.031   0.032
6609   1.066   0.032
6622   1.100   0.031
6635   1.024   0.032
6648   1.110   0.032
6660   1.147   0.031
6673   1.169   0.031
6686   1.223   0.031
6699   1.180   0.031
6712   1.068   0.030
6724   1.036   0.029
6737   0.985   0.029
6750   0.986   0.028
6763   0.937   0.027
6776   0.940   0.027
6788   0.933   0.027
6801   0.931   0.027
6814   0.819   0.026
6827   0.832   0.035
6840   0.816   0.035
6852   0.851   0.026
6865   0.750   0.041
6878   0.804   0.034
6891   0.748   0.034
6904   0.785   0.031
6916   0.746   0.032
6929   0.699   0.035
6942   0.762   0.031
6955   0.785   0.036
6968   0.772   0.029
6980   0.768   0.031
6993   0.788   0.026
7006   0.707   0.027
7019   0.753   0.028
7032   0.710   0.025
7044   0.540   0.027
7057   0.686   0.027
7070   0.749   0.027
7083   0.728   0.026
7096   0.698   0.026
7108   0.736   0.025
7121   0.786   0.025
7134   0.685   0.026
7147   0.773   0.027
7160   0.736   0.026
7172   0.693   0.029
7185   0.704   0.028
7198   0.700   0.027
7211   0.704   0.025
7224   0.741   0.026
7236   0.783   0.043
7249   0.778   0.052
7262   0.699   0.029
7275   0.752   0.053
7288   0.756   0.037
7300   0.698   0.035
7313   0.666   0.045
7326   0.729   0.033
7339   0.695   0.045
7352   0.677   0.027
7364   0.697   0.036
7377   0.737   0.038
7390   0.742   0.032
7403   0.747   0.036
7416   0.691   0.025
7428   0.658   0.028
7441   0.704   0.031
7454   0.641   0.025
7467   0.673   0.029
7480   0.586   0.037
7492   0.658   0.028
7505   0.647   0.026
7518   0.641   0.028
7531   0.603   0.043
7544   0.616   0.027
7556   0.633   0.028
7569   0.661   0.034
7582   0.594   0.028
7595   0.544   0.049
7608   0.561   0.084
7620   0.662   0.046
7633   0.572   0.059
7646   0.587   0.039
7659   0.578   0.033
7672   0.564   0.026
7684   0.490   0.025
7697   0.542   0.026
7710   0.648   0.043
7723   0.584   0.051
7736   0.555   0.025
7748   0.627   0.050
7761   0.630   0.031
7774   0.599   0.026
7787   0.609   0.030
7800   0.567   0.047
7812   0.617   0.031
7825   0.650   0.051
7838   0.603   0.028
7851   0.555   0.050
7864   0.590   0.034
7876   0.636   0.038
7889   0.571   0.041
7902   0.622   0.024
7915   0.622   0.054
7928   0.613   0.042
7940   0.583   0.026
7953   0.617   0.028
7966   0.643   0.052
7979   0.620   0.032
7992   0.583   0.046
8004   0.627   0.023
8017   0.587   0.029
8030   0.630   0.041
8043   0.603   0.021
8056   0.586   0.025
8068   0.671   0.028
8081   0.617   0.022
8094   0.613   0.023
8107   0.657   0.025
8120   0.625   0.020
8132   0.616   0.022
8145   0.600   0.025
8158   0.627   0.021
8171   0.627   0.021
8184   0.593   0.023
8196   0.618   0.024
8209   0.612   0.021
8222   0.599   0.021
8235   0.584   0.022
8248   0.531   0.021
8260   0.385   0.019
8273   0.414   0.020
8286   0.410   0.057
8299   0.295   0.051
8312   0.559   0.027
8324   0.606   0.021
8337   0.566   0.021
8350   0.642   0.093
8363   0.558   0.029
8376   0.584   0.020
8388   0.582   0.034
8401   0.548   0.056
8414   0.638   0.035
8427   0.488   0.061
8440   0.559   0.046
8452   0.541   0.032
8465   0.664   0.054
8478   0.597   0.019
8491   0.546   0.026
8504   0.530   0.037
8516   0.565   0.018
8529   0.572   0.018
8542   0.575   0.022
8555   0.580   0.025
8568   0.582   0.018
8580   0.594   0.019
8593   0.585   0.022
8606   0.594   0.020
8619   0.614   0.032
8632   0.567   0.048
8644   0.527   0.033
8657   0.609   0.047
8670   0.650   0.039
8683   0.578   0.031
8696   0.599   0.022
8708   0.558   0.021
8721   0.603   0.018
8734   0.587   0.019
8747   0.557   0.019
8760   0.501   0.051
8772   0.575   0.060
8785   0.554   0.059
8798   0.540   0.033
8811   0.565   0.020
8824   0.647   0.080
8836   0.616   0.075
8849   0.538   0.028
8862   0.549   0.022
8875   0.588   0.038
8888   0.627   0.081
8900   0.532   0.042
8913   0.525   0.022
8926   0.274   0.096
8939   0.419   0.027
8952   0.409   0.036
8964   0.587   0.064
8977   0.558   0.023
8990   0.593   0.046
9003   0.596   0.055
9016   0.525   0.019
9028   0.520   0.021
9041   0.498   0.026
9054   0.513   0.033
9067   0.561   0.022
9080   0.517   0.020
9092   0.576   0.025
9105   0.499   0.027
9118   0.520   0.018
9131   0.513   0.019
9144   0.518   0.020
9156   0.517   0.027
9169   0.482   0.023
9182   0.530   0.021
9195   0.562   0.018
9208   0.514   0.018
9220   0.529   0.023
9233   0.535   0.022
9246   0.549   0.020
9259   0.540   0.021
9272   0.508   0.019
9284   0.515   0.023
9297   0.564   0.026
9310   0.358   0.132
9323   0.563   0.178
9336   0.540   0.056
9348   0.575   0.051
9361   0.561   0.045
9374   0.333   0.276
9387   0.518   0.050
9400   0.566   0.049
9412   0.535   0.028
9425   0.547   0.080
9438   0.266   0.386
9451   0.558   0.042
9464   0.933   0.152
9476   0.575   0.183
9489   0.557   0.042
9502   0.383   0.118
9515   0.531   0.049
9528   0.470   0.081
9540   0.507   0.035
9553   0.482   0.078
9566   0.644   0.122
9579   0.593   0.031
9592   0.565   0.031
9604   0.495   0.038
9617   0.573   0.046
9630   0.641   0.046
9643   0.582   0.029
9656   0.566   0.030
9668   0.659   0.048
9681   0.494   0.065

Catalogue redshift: 2.507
